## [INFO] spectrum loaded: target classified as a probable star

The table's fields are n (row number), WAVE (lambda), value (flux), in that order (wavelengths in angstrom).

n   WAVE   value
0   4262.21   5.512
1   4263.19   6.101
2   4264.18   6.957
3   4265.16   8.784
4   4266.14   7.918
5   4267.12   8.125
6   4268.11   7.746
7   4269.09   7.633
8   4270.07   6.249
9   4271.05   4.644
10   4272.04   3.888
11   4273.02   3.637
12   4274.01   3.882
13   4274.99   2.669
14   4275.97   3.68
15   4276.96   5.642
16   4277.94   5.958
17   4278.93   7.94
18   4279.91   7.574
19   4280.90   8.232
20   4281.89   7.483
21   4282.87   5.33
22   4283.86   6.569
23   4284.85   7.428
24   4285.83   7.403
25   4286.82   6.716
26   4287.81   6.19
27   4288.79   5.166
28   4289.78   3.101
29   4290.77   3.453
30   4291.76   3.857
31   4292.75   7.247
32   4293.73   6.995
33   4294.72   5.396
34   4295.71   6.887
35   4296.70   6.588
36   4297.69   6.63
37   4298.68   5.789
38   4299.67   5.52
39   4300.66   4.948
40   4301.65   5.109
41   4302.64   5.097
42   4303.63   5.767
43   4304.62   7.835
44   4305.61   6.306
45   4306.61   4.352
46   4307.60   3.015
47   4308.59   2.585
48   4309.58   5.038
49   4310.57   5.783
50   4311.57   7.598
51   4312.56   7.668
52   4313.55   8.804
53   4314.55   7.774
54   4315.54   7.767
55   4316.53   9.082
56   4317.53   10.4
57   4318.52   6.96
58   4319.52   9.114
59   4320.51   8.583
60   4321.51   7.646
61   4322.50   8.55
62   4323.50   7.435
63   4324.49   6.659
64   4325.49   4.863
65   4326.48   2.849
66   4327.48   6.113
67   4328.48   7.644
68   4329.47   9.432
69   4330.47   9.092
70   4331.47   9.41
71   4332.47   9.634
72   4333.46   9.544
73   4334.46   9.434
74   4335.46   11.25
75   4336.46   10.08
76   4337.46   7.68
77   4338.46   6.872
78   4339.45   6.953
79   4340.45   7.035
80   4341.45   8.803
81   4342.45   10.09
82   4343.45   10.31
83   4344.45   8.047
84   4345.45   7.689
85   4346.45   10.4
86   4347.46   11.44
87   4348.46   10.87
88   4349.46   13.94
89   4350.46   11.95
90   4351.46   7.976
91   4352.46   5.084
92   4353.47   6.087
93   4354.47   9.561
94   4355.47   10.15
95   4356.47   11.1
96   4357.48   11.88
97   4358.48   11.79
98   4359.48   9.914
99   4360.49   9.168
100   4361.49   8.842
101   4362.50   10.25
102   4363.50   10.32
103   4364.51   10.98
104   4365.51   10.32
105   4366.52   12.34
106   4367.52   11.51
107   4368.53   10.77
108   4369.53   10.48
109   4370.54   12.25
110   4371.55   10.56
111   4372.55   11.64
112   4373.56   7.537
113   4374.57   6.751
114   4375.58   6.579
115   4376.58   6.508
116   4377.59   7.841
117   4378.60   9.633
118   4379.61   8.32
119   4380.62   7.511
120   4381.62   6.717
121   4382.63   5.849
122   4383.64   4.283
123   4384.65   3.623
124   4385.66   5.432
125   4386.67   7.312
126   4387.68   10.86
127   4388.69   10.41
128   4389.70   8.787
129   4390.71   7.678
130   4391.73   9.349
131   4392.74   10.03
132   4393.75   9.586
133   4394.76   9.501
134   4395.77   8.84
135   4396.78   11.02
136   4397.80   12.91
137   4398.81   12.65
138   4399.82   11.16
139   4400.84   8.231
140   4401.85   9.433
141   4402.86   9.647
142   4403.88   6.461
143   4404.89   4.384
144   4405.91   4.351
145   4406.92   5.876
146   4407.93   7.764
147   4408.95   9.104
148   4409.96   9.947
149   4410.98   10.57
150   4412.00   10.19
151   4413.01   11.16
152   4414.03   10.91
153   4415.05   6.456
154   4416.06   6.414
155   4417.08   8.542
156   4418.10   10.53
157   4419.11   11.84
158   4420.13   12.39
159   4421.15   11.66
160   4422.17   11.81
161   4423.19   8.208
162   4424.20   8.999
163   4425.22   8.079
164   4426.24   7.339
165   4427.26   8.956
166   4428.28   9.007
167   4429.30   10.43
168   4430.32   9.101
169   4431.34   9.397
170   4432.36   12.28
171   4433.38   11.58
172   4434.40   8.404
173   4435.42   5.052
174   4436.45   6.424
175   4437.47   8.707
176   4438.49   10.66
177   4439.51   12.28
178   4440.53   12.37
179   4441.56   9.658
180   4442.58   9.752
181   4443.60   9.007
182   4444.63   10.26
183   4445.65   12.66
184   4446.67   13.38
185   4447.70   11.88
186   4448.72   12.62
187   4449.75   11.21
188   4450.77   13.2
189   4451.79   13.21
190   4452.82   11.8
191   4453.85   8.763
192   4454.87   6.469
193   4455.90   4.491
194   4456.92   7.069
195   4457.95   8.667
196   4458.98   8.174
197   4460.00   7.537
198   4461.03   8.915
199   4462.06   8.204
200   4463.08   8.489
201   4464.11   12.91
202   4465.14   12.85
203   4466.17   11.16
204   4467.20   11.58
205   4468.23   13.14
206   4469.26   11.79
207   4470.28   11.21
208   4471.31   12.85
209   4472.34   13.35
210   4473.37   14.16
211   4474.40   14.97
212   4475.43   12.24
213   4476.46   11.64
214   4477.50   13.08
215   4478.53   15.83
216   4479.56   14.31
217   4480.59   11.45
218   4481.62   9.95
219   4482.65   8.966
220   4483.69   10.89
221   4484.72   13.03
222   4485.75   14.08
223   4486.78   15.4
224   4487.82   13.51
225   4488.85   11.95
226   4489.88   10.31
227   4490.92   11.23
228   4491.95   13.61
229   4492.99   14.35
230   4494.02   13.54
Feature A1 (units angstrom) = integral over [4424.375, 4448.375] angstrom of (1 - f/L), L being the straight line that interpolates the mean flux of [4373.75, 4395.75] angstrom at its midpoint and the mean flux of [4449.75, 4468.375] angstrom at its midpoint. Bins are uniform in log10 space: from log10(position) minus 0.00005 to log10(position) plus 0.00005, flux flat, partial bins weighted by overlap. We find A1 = -1.8 angstrom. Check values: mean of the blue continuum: 7.76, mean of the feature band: 9.86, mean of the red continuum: 9.79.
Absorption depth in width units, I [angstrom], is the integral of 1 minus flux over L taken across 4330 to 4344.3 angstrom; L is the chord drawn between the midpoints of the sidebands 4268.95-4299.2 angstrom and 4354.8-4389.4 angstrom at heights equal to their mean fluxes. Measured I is -2.24 angstrom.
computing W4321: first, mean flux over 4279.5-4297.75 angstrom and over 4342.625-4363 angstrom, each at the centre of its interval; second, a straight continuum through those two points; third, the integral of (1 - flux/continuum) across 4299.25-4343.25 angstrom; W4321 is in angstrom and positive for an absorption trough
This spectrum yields 4.07 angstrom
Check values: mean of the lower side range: 6.21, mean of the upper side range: 9.82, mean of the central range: 7.35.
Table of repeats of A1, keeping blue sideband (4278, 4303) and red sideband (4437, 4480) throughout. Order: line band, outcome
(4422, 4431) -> 1.02 angstrom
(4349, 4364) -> -3.32 angstrom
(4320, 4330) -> 0.20 angstrom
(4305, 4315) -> 1.19 angstrom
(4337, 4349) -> -1.86 angstrom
